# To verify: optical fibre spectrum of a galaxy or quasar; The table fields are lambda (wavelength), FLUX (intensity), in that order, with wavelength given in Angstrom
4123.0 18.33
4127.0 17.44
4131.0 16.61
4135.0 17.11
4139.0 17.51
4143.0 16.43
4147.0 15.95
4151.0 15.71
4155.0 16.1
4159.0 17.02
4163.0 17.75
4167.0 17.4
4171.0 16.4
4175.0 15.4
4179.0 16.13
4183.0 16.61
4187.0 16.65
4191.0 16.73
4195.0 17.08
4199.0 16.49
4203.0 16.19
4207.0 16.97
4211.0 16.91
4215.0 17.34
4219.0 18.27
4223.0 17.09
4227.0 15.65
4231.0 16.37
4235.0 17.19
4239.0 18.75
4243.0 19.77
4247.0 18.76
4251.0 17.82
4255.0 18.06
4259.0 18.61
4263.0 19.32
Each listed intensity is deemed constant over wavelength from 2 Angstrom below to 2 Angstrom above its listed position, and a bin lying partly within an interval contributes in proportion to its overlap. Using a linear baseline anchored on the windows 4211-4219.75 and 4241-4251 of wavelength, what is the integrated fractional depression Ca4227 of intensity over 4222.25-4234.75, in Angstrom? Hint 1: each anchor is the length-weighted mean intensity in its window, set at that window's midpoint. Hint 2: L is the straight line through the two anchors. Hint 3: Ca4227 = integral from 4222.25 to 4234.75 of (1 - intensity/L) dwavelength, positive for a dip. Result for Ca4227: 1.20 Angstrom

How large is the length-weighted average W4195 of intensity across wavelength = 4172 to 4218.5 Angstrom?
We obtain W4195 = 16.6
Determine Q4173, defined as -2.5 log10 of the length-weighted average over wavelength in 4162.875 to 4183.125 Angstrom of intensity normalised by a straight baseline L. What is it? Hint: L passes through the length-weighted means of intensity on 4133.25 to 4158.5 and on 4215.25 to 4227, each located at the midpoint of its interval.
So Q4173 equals 0.02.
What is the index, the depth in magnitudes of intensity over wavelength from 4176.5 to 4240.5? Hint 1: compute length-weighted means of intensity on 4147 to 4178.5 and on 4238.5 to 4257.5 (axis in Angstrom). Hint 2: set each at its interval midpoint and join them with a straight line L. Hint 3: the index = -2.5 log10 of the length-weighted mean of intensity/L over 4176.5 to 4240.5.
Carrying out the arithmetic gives 0.05 mag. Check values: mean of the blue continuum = 16.5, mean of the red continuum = 18.6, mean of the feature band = 16.9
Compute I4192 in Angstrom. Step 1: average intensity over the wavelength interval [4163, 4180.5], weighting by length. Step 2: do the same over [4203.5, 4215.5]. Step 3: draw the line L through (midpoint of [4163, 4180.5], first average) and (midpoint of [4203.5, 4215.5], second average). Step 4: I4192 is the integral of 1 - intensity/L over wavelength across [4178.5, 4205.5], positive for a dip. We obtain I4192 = 0.2 Angstrom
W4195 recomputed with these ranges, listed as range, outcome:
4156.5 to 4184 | 16.7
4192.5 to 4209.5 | 16.7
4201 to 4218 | 16.9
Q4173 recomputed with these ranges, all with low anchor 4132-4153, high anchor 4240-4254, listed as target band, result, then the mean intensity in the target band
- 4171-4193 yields 0.068 mag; 16.3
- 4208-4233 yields 0.076 mag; 16.9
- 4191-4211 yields 0.067 mag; 16.7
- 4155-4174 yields 0.004 mag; 16.9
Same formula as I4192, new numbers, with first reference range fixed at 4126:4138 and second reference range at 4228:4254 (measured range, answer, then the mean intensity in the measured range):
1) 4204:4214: 0.5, 16.9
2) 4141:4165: 1.0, 16.5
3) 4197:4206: 0.6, 16.4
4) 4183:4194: 0.5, 16.7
